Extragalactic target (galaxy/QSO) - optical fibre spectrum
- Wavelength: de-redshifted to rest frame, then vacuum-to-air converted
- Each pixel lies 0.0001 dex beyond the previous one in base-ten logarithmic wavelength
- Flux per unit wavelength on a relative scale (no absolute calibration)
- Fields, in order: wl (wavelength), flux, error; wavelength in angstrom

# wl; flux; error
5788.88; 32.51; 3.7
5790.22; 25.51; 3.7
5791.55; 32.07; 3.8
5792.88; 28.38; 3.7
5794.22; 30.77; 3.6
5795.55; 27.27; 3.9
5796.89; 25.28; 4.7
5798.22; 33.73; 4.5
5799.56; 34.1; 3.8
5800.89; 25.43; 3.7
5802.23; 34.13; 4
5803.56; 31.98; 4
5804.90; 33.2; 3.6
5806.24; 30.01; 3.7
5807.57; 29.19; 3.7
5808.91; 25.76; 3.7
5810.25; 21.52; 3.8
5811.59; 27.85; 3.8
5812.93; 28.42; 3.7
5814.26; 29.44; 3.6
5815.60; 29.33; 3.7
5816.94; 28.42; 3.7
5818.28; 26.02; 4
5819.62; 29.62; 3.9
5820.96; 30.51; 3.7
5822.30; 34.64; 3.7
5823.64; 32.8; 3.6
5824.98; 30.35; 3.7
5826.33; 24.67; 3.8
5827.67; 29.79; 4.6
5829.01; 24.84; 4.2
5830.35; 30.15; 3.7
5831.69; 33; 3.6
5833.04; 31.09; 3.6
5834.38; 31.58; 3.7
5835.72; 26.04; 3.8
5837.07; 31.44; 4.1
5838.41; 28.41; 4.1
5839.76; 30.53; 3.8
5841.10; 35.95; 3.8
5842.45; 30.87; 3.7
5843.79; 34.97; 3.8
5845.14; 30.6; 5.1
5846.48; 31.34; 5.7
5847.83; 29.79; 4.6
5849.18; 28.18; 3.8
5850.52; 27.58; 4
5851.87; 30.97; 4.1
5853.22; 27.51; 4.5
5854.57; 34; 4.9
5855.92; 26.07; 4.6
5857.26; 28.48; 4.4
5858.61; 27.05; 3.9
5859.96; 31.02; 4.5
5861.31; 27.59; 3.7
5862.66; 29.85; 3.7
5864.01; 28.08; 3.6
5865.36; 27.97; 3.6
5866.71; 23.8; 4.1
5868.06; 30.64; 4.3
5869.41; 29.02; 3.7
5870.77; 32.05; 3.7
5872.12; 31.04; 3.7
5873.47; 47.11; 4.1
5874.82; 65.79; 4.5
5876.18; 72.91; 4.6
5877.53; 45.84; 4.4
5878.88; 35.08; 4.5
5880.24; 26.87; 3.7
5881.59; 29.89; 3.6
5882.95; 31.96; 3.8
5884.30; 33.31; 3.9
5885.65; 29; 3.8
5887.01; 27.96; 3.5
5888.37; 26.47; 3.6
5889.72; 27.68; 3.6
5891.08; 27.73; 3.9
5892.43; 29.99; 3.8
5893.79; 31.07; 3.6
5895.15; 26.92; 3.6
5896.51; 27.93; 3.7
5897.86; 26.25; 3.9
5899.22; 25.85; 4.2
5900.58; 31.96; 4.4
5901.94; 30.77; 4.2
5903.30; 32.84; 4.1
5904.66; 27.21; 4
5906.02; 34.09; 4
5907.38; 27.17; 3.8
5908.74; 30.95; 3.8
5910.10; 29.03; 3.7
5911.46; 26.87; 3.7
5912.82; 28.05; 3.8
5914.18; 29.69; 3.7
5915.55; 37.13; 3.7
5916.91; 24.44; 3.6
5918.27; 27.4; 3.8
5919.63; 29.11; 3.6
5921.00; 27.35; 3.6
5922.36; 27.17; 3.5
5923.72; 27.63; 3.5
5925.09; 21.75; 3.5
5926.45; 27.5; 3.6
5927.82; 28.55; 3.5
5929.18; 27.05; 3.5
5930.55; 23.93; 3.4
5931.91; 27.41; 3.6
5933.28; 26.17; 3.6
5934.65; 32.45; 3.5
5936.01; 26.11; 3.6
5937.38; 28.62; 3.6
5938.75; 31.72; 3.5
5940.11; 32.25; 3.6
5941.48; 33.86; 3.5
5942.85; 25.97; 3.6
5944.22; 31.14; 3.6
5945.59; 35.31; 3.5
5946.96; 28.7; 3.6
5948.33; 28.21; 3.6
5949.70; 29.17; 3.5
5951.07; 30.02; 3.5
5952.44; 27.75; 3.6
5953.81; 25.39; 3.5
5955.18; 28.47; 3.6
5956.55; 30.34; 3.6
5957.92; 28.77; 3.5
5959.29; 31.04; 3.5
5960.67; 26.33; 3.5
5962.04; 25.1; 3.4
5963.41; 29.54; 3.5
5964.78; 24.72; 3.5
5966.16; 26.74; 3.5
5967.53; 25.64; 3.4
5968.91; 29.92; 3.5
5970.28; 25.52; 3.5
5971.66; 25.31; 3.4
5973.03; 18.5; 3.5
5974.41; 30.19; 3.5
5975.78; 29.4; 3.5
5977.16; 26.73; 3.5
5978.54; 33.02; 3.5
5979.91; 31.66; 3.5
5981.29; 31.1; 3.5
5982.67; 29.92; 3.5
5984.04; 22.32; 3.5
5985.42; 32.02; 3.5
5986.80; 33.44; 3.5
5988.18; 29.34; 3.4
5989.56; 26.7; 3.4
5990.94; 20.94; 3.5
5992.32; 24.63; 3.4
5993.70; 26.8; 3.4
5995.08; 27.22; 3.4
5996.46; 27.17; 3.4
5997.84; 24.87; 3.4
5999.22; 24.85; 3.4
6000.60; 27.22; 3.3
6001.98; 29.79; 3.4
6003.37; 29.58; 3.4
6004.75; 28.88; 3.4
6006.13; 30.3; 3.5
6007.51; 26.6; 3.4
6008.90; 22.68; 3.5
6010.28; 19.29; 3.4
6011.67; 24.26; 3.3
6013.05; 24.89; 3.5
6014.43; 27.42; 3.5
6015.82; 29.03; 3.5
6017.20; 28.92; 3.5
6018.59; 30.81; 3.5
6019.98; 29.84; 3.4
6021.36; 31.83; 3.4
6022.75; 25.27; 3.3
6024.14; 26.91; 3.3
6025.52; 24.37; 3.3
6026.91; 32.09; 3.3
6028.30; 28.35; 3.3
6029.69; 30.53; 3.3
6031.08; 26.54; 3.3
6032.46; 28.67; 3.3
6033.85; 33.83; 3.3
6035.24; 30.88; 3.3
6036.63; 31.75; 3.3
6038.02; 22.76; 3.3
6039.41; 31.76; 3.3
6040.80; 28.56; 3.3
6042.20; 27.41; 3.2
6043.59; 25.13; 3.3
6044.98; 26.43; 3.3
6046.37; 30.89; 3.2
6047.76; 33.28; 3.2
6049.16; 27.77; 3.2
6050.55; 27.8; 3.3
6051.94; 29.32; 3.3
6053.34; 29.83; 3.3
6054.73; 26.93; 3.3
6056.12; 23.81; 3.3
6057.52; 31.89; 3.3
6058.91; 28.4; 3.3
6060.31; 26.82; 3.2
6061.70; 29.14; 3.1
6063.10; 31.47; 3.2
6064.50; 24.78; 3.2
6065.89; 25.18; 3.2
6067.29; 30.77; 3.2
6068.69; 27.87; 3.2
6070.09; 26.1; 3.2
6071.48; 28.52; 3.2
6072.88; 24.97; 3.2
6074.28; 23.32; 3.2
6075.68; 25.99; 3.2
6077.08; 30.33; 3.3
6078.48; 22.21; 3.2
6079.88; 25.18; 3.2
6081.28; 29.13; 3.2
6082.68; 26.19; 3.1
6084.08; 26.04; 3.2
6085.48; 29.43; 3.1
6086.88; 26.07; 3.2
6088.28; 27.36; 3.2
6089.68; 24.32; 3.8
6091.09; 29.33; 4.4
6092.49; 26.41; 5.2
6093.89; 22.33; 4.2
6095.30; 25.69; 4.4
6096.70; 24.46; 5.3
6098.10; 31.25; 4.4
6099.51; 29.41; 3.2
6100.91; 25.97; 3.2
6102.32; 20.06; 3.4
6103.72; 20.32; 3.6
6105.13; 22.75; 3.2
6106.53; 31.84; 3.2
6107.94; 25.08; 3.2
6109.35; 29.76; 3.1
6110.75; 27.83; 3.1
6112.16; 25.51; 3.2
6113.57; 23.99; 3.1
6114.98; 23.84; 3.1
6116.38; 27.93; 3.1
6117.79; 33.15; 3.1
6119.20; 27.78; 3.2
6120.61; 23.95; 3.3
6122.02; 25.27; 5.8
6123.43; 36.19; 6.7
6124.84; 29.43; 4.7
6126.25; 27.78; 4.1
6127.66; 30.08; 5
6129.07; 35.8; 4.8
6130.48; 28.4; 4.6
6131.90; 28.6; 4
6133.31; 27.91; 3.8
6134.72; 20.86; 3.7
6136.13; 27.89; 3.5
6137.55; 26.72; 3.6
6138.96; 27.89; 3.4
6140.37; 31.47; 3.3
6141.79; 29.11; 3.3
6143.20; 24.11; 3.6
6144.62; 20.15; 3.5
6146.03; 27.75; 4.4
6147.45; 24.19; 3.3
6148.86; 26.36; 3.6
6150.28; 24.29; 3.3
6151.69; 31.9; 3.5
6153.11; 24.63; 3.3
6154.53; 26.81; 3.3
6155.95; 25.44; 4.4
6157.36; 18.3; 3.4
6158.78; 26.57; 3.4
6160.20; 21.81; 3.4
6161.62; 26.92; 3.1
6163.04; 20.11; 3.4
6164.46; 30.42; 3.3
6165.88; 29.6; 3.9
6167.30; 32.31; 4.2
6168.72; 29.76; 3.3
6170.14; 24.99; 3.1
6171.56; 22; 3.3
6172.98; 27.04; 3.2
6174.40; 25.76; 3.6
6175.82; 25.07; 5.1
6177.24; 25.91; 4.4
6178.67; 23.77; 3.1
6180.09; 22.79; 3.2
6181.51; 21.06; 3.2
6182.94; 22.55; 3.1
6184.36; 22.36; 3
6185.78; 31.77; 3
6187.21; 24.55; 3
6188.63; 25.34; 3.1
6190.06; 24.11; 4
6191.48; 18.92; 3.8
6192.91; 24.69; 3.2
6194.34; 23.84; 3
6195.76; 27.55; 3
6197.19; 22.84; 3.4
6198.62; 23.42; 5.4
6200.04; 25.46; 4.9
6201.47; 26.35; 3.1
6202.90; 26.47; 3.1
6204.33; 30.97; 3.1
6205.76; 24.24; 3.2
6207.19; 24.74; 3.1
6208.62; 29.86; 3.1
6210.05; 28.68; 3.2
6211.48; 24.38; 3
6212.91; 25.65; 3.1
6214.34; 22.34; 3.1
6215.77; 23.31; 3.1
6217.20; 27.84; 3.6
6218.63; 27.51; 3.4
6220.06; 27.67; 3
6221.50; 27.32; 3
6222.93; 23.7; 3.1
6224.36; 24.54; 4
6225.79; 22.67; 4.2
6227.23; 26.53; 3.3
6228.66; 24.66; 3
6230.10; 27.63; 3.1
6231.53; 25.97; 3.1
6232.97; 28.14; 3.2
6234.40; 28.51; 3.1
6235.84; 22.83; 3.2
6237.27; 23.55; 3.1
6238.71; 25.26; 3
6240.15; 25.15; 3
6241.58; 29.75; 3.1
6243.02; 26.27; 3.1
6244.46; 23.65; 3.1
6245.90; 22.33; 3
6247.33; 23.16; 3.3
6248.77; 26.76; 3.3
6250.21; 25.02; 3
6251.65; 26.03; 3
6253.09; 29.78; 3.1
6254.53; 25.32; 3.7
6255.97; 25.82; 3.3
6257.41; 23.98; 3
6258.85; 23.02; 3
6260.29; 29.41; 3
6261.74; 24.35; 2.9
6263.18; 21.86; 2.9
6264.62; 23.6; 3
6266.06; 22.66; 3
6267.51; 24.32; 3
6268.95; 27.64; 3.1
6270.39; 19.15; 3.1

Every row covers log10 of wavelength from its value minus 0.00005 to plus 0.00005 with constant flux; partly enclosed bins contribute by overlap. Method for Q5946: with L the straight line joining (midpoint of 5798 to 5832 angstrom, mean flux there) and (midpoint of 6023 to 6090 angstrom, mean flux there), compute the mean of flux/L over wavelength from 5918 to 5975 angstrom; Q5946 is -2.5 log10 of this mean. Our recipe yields 0.03 mag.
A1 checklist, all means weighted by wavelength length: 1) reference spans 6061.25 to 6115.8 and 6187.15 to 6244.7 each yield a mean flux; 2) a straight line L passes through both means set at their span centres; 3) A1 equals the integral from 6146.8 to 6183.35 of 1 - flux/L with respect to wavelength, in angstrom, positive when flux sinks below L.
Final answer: 0.7 angstrom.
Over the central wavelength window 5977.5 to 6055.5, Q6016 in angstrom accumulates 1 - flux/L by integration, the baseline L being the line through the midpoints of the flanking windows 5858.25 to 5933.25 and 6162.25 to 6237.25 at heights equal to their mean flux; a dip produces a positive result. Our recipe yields 1.7 angstrom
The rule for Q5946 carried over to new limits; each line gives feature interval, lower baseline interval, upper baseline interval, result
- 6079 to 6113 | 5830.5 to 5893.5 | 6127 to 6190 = 0.05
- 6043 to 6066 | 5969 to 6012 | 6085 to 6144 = -0.04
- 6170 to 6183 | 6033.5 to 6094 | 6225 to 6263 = 0.10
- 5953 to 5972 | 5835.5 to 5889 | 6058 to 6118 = 0.10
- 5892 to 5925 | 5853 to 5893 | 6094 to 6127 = 0.12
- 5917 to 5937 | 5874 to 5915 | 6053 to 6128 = 0.17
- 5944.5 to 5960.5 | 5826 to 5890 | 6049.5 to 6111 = 0.02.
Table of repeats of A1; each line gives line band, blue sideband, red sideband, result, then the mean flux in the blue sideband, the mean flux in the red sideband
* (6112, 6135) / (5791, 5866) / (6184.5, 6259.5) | -1.43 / 29.6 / 25.6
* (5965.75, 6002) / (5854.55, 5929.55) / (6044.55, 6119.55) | 2.11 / 31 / 27.1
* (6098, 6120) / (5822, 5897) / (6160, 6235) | 0.56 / 31.7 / 25.6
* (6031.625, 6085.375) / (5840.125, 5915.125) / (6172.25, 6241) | 0.45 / 31.6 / 25.3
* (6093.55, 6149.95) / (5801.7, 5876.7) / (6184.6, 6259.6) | 0.13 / 31.3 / 25.6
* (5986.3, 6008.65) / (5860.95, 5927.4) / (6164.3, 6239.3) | 1.62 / 31.3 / 25.6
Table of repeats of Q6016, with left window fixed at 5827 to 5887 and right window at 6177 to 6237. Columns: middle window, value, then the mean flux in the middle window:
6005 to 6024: 1.4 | 27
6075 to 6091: 0.7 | 26.7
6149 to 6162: 0.6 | 25.2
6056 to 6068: 0.0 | 28.2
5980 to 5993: 0.8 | 28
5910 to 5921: 0.8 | 28.9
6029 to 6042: -0.3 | 29.4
